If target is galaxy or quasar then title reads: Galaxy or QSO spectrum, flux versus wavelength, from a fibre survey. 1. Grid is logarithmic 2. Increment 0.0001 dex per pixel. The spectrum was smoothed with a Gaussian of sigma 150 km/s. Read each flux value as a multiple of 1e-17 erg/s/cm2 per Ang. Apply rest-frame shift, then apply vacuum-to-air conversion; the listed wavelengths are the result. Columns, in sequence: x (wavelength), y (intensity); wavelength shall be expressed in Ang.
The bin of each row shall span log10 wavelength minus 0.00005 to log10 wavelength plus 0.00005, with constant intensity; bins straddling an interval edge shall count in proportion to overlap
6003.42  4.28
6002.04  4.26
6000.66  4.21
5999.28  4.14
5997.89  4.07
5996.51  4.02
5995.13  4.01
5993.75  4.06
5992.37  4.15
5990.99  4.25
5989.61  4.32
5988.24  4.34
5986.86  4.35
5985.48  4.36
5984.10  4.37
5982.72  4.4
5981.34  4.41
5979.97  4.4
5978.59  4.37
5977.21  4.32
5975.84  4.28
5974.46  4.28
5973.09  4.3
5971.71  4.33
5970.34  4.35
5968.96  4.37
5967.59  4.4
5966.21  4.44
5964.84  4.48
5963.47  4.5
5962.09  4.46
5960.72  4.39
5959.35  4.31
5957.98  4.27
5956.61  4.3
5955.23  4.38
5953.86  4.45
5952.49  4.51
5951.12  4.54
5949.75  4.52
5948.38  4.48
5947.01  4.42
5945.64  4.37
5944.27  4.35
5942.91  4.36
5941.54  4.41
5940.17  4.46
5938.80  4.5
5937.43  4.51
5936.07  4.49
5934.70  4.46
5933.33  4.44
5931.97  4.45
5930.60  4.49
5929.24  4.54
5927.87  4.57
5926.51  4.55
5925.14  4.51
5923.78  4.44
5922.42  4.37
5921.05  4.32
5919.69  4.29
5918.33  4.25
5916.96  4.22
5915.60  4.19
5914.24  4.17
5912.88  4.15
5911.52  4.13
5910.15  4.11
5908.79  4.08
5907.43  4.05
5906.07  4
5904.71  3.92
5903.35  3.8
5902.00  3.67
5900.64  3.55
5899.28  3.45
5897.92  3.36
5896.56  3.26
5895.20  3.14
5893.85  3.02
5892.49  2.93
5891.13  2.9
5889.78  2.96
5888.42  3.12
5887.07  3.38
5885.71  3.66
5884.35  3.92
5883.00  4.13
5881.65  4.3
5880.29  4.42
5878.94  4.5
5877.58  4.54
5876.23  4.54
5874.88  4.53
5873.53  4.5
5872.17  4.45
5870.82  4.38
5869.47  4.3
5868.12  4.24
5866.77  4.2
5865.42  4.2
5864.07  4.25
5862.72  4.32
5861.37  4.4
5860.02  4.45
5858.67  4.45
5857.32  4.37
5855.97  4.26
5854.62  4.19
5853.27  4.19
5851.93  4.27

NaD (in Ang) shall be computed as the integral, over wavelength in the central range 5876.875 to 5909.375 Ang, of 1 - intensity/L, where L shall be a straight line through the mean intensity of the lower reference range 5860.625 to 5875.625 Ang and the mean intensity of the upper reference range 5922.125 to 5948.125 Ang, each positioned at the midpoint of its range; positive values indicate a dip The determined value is 5.3 Ang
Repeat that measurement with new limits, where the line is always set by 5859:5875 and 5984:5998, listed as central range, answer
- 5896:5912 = 1.95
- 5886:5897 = 3.09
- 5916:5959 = -1.56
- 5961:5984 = -0.82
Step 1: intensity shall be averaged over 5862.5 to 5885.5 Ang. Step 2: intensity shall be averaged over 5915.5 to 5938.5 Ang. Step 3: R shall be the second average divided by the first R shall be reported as 1.0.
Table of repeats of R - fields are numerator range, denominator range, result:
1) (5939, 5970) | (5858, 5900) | 1.12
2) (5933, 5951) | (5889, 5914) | 1.24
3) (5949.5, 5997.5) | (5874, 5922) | 1.12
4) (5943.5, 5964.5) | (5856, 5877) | 1.01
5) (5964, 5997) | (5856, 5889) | 1.02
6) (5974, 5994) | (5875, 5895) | 1.15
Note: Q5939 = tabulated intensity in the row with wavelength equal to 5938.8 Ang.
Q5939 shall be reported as 4.5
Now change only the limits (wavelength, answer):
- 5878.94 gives 4.5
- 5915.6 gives 4.19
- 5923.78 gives 4.44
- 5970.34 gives 4.35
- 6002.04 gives 4.26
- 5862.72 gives 4.32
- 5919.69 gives 4.29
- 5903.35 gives 3.8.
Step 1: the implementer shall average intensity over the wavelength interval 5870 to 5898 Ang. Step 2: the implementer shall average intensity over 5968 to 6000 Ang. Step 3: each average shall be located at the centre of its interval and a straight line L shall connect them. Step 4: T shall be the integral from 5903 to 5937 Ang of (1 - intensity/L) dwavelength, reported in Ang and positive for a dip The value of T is -2.6 Ang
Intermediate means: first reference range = 3.82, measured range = 4.29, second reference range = 4.27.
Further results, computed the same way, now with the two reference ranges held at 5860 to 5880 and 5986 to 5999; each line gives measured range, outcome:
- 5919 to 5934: -0.6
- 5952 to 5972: -0.8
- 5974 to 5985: -0.4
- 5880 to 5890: 1.4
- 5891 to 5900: 2.4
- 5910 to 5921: 0.3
